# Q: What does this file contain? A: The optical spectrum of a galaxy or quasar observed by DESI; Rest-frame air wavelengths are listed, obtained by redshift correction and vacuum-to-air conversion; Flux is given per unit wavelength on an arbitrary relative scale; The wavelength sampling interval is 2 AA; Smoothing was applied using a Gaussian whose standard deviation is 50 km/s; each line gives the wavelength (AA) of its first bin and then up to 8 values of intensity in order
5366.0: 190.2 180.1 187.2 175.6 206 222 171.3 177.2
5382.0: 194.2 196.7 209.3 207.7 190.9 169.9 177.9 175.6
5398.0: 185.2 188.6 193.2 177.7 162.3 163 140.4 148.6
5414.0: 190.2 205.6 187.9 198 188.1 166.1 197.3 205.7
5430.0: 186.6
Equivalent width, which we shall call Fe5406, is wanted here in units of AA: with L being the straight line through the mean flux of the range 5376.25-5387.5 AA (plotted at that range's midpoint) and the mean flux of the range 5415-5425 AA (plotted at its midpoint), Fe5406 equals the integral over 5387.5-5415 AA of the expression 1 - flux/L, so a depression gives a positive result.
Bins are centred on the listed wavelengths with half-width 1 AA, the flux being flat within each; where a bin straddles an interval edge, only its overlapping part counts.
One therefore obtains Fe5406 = 2.2 AA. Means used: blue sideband 193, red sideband 189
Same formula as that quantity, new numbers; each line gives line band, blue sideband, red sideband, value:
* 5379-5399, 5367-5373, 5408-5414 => -2.30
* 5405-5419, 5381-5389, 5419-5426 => 1.41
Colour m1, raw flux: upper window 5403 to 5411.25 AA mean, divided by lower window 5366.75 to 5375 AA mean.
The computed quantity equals 0.86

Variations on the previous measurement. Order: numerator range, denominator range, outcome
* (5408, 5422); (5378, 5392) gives 0.93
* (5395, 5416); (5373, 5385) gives 0.89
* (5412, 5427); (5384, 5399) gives 0.99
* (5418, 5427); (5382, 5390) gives 0.93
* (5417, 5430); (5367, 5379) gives 1.00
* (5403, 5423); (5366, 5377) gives 0.91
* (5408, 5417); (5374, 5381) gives 0.88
